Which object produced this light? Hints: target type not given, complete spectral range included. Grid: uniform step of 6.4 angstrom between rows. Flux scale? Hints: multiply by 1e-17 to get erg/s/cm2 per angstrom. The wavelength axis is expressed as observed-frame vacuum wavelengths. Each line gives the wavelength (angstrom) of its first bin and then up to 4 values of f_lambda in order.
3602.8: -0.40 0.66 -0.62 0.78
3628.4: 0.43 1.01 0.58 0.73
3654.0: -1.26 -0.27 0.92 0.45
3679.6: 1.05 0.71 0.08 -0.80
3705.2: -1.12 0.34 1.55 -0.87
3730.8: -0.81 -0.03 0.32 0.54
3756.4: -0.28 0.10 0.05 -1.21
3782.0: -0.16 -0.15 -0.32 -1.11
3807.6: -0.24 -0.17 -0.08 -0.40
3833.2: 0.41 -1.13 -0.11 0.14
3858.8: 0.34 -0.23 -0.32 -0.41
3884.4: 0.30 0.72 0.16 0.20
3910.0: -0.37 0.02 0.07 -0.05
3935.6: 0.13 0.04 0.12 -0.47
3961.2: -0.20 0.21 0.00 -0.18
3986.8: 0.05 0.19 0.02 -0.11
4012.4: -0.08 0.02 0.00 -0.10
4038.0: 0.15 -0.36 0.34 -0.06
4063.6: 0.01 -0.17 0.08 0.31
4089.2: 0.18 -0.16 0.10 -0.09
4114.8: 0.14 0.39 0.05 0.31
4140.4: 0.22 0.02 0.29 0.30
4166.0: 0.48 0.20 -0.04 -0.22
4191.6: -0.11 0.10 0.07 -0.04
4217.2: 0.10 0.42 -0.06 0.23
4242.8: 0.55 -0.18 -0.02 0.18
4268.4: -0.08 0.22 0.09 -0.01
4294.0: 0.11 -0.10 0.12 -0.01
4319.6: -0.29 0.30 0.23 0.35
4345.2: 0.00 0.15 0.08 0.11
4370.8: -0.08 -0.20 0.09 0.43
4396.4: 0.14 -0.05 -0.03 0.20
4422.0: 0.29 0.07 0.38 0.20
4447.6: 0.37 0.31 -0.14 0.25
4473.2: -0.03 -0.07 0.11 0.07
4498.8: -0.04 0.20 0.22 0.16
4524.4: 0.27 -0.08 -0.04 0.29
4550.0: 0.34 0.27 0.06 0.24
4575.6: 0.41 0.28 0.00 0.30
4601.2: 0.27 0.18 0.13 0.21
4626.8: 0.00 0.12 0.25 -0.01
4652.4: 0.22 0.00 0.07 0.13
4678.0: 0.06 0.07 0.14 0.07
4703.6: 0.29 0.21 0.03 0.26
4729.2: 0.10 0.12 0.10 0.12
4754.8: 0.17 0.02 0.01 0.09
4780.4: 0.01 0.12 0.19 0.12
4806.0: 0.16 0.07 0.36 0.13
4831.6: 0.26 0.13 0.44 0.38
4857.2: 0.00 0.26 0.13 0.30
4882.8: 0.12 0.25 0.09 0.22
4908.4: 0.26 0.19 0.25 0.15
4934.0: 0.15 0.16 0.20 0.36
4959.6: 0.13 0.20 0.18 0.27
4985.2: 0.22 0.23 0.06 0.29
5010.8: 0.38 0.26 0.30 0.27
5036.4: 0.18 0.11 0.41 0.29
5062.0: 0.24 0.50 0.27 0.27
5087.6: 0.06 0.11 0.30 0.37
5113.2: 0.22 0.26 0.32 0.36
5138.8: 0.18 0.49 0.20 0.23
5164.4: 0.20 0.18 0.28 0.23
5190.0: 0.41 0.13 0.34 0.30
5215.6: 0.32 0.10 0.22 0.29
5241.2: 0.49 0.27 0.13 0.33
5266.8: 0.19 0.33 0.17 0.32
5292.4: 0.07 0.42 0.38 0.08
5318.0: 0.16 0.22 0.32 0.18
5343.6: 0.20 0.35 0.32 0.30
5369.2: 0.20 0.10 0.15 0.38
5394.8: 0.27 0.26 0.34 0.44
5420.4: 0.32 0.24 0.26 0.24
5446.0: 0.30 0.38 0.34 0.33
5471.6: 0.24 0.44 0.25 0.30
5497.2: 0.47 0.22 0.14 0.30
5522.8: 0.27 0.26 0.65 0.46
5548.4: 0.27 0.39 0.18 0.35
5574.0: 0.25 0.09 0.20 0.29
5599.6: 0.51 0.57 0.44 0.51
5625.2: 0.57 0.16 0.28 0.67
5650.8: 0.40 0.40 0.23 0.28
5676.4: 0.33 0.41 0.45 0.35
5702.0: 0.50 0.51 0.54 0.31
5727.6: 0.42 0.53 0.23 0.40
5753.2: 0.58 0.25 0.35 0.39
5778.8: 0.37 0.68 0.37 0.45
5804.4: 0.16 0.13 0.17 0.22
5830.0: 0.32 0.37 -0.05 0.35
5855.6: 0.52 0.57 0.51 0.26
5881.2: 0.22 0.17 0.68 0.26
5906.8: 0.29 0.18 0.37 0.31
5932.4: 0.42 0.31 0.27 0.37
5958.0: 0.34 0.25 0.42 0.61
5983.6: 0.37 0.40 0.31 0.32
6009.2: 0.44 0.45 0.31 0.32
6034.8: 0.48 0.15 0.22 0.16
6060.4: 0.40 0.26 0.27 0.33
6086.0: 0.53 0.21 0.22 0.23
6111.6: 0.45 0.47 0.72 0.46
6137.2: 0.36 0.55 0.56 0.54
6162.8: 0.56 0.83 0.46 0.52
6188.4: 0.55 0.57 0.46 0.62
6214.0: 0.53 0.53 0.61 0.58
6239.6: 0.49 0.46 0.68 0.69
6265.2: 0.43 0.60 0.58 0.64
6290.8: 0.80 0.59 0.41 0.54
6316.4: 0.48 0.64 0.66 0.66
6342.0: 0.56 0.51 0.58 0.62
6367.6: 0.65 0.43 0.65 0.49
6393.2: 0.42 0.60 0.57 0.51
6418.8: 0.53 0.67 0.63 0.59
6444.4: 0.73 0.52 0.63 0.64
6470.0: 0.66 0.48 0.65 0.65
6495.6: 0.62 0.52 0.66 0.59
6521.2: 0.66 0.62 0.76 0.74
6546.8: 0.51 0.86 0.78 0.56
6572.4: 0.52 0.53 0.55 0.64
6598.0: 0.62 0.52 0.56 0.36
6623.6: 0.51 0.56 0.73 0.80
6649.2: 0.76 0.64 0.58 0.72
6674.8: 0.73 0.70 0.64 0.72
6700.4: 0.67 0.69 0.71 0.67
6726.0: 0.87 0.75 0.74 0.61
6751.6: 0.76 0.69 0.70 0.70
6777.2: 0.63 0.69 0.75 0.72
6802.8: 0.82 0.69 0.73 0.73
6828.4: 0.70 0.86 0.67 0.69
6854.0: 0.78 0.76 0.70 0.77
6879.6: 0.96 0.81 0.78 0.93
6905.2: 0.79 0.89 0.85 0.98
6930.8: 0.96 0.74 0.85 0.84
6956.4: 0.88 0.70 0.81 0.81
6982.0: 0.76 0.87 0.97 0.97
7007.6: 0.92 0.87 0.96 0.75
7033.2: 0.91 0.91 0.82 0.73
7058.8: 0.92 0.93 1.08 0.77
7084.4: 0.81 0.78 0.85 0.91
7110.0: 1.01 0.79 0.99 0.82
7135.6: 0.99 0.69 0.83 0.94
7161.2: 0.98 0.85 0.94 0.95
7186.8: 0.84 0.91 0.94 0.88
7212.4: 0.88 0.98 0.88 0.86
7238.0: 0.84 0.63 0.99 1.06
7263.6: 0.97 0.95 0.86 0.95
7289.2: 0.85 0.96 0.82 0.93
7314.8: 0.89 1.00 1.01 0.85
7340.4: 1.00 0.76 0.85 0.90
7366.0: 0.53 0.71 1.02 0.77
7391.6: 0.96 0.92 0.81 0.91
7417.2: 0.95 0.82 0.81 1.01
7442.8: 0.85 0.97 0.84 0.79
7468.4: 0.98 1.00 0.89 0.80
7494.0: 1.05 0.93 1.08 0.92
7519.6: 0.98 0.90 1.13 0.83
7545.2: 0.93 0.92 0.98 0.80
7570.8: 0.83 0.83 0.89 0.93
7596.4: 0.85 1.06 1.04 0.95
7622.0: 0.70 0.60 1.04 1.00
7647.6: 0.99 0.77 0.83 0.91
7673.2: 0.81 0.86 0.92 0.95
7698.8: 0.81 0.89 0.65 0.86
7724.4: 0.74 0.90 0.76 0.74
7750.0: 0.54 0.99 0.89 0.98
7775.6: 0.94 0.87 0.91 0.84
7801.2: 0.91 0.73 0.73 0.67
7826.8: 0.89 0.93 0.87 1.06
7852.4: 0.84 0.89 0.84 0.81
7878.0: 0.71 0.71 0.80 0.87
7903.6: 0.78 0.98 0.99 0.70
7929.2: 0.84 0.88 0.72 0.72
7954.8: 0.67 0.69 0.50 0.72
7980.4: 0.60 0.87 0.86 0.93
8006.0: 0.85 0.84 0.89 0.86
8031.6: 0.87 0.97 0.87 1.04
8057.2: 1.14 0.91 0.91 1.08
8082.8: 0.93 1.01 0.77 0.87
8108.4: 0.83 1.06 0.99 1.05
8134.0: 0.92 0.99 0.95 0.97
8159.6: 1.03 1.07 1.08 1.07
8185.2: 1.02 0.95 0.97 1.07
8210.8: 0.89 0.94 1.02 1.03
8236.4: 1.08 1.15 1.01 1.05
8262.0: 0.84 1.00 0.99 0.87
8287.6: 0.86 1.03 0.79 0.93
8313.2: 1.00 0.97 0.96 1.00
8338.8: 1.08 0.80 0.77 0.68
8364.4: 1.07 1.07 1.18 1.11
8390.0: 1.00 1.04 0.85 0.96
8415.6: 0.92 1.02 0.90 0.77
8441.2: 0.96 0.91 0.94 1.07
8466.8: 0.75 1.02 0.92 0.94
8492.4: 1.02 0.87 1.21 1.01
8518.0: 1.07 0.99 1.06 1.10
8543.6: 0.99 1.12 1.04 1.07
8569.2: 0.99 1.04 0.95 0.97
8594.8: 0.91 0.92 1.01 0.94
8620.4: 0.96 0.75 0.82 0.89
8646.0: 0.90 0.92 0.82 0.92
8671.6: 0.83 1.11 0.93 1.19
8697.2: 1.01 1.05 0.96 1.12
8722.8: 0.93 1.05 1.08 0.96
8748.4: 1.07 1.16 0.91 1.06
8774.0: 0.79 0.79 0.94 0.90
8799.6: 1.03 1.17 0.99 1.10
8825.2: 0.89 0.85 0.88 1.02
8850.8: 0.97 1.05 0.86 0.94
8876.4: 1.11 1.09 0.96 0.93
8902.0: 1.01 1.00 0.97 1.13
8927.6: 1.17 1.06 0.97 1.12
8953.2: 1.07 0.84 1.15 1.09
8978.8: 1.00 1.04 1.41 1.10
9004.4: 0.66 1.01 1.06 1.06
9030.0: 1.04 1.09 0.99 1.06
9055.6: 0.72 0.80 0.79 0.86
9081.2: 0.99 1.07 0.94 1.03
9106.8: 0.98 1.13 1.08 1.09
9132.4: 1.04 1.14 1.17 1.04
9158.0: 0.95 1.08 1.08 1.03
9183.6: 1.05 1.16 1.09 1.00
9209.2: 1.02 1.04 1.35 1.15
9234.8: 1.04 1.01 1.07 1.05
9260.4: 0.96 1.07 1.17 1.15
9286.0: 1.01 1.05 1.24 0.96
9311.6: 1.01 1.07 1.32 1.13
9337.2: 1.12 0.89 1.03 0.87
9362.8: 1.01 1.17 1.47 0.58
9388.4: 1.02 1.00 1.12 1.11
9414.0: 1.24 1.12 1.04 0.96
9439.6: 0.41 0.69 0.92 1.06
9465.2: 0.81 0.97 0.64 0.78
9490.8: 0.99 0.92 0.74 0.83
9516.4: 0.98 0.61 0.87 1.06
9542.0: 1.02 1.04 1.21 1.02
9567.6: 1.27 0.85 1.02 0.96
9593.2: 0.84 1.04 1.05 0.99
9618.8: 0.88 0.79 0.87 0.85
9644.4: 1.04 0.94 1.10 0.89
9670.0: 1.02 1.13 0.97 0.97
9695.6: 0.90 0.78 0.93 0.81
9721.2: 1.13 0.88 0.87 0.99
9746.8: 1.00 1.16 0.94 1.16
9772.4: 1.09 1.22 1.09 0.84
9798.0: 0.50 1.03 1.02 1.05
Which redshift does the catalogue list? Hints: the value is 0.538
